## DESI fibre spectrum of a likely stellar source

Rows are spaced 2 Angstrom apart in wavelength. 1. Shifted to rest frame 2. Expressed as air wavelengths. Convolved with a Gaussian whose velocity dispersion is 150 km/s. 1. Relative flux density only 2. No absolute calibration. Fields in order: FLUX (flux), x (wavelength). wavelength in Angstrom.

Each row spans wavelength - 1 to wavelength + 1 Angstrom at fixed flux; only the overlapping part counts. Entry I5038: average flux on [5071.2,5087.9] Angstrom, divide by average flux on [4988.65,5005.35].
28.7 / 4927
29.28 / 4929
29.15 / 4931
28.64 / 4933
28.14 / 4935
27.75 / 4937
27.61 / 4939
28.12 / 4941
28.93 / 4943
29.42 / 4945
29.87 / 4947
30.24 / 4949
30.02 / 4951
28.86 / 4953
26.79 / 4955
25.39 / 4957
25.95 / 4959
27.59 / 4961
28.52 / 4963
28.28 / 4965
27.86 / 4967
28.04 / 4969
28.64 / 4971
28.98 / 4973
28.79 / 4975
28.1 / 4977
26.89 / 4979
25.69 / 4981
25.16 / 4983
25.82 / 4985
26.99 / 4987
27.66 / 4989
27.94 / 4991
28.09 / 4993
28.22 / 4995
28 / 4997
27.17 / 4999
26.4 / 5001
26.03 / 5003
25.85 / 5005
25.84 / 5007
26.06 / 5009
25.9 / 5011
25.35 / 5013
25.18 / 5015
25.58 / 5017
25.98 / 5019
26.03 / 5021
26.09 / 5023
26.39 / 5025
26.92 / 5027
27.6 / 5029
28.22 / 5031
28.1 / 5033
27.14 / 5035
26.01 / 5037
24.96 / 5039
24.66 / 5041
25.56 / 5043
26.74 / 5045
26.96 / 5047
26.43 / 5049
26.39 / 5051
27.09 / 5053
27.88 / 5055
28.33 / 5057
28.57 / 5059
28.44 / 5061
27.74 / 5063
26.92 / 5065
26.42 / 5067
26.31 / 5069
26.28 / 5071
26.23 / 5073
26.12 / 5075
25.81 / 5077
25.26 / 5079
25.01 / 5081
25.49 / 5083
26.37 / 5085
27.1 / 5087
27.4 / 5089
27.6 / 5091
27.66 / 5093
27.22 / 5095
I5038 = 0.9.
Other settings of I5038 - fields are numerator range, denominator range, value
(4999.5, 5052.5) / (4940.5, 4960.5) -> 0.93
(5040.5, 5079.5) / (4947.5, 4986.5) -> 0.97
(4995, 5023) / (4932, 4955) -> 0.91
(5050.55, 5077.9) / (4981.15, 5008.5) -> 1.01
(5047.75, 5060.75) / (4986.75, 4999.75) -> 0.99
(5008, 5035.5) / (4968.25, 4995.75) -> 0.96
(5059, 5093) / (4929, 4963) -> 0.94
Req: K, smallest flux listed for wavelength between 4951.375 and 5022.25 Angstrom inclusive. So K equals 25.16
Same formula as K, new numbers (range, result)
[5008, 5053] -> 24.66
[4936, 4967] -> 25.39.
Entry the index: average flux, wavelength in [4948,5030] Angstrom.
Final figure 27.1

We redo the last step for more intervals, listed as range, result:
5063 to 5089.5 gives 26.2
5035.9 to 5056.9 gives 26.4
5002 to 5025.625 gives 25.8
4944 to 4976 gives 28.3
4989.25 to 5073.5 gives 26.7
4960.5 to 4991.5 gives 27.6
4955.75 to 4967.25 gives 27.2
